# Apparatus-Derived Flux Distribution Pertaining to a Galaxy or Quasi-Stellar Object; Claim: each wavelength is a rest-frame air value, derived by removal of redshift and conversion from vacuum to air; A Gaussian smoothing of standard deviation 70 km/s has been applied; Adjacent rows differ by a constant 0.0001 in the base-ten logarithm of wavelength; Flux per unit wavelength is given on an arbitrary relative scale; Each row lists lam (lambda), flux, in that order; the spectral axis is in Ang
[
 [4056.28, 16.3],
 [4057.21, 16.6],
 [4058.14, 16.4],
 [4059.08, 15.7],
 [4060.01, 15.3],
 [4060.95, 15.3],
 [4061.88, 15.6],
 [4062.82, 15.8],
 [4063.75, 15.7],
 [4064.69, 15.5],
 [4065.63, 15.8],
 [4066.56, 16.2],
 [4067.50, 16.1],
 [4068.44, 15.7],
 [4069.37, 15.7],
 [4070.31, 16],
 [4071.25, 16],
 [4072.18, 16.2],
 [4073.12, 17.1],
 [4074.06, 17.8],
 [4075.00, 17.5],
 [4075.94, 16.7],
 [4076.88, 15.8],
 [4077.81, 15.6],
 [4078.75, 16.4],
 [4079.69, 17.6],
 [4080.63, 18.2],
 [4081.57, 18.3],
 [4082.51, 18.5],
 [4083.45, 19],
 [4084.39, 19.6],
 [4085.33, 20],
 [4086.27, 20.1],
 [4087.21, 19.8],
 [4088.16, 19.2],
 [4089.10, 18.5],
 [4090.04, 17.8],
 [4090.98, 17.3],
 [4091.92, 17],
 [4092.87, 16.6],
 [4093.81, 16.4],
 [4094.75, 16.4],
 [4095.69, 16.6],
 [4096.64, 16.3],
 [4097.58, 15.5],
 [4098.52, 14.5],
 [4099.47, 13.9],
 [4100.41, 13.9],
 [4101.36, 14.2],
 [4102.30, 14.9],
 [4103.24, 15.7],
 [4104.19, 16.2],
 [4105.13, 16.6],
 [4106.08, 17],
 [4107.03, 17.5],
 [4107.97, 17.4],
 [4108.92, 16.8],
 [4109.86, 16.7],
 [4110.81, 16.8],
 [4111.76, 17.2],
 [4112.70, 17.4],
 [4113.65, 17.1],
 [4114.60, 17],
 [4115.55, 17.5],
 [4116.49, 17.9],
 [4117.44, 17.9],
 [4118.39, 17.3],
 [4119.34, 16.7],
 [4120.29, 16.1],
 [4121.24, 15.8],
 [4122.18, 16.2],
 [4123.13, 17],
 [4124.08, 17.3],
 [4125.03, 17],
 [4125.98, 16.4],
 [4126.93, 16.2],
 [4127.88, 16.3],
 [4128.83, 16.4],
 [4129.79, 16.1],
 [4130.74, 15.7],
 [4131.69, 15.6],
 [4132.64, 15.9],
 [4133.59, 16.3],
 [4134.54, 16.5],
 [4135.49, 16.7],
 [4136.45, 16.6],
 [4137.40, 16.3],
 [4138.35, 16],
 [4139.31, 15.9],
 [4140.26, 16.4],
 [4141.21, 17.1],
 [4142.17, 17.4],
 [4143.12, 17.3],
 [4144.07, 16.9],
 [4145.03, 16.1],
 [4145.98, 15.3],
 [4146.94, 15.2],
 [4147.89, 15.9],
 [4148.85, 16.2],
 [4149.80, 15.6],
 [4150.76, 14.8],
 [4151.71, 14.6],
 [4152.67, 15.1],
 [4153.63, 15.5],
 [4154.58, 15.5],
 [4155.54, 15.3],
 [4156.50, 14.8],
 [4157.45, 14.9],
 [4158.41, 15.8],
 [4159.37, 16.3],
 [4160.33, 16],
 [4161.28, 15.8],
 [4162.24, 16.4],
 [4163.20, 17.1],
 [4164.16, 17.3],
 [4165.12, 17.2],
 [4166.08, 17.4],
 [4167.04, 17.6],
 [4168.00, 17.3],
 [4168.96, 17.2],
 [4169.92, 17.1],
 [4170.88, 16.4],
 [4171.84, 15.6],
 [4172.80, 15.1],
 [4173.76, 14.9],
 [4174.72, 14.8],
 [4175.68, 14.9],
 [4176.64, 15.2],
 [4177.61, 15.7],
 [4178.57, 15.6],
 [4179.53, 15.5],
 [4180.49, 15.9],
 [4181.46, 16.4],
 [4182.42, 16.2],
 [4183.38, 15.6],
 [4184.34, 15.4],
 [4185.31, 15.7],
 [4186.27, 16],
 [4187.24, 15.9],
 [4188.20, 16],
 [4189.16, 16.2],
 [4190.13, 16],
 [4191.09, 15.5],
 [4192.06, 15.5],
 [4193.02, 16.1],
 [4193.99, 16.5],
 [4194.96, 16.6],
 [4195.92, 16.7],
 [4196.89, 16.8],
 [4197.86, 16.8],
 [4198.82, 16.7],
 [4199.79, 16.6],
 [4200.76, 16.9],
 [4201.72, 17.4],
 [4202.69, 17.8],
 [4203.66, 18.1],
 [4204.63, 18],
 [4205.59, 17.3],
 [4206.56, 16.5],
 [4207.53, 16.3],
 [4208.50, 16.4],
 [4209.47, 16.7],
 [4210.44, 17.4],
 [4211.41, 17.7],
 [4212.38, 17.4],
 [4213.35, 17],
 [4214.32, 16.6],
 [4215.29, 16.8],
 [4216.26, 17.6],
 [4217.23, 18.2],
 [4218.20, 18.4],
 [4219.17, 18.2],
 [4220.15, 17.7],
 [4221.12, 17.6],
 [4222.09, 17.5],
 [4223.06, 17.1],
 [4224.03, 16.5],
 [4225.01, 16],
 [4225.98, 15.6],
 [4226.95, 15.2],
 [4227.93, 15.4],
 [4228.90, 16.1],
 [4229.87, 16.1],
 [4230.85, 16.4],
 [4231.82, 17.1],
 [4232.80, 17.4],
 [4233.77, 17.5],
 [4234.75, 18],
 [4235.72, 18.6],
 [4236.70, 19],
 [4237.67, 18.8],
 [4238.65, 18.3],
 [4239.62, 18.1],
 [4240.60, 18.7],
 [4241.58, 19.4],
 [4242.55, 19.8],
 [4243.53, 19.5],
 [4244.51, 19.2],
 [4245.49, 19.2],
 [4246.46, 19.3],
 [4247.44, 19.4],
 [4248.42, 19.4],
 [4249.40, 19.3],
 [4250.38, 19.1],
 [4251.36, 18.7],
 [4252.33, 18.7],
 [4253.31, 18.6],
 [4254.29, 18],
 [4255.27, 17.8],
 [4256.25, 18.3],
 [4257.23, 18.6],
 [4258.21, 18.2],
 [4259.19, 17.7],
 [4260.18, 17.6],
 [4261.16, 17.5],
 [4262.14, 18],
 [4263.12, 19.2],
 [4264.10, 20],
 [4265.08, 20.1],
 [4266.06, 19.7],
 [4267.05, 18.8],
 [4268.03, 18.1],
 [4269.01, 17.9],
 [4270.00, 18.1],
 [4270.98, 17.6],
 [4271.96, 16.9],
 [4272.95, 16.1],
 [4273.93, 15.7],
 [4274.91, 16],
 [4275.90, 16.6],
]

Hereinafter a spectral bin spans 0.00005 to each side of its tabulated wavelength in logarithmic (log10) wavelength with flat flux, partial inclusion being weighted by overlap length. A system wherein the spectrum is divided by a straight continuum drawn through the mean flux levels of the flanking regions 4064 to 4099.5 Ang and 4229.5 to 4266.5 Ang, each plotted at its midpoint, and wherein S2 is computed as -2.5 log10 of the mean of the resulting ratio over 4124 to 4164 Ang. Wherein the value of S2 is 0.10 mag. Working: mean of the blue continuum 17.1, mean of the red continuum 18.5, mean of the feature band 16.1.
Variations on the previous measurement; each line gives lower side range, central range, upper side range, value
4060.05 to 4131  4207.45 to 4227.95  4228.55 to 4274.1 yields 0.060 mag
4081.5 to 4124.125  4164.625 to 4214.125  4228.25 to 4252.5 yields 0.094 mag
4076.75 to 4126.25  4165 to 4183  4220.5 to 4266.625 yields 0.096 mag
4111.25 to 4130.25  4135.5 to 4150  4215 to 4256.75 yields 0.048 mag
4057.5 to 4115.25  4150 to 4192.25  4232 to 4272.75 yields 0.115 mag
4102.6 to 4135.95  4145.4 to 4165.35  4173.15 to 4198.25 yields 0.034 mag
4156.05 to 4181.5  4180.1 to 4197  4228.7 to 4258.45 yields 0.044 mag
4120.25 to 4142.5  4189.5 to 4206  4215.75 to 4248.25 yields 0.035 mag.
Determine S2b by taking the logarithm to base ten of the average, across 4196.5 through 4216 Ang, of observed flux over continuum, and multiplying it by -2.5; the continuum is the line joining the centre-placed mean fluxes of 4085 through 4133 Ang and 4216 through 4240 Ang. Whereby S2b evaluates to 0.01 mag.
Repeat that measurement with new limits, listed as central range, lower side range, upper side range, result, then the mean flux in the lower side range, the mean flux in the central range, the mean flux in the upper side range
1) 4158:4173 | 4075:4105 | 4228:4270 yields 0.07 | 17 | 16.6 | 18.4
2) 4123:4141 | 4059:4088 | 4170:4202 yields 0.01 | 17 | 16.3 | 16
